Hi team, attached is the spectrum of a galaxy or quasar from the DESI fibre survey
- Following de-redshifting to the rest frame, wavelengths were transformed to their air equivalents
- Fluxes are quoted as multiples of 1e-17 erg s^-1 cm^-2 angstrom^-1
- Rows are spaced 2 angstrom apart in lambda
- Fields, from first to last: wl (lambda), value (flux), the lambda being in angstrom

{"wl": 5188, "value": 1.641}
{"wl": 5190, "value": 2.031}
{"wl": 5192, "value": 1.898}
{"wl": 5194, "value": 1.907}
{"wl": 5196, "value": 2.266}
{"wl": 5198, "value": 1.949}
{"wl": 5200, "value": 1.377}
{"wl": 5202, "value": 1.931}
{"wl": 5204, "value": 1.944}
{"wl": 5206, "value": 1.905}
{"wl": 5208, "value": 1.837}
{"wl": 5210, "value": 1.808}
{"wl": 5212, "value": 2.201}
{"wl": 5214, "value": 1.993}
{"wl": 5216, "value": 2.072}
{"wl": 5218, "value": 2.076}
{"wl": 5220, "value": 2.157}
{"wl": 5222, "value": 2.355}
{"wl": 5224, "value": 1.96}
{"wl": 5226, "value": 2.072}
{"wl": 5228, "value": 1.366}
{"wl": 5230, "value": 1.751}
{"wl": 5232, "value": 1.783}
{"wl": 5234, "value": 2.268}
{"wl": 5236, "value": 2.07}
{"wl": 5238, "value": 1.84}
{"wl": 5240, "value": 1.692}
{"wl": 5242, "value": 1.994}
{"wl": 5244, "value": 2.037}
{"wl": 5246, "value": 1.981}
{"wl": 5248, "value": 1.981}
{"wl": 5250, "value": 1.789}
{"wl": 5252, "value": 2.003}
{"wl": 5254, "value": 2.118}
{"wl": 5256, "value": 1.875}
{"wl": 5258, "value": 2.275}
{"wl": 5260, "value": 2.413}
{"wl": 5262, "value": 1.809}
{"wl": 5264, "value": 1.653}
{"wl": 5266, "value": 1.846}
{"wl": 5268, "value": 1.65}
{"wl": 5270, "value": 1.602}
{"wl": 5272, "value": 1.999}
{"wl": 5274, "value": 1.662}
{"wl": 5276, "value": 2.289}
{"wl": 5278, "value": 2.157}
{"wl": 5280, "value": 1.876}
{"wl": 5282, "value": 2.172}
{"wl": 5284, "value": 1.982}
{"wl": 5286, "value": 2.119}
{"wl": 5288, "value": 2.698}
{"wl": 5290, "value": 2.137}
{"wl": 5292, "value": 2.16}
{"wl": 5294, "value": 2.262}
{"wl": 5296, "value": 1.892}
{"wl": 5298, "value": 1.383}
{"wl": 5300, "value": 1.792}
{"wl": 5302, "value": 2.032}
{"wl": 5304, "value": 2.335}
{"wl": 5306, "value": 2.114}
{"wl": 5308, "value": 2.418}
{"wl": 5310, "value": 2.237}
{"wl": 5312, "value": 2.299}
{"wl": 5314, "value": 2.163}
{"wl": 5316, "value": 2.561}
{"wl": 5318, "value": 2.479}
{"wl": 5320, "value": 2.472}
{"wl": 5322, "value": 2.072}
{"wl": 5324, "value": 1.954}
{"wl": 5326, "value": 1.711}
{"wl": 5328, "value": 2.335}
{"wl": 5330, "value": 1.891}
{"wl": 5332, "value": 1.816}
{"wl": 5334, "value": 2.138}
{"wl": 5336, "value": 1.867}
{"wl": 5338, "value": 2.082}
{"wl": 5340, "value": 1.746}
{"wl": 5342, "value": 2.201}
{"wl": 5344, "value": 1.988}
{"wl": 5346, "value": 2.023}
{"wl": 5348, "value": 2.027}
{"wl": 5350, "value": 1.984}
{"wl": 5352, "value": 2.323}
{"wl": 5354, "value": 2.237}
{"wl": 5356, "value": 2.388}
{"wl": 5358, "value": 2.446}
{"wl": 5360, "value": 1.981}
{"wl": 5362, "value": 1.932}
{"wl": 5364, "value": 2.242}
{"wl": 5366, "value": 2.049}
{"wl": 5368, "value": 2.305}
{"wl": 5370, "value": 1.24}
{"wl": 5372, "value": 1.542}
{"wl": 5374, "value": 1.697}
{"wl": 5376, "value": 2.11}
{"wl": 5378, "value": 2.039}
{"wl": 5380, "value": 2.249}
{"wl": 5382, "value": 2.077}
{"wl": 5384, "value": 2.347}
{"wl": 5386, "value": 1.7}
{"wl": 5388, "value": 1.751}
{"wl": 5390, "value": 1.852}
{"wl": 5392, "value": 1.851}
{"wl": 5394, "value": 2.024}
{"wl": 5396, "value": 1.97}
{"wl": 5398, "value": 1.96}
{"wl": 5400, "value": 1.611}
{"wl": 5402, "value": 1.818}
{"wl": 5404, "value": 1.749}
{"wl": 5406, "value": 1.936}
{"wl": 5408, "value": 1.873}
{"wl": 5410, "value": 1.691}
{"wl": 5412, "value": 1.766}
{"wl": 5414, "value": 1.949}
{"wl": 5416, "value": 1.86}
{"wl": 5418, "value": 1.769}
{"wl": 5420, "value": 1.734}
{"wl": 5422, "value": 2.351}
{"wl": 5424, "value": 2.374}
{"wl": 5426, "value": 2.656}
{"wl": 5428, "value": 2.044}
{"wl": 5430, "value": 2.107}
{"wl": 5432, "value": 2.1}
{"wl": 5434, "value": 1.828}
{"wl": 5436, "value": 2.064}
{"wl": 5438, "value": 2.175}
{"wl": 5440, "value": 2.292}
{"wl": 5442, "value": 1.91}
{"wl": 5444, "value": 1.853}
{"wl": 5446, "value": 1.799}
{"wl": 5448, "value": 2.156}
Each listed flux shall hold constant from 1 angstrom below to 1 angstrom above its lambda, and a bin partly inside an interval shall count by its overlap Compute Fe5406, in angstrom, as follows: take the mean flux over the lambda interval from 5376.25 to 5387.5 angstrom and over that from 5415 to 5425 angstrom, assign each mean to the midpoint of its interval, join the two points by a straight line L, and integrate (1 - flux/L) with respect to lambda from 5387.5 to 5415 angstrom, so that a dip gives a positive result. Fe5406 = 2.7 angstrom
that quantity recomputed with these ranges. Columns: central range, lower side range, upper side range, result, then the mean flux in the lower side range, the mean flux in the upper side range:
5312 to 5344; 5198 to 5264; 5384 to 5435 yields -2.5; 1.96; 1.94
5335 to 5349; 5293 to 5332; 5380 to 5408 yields 0.4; 2.12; 1.91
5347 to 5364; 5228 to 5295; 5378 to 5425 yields -1.9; 1.99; 1.93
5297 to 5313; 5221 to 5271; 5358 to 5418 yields -1.3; 1.93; 1.91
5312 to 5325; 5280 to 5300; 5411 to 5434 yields -1.4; 2.06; 2.05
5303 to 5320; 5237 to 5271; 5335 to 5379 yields -3.1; 1.92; 2.02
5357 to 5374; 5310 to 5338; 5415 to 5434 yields 1.4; 2.14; 2.1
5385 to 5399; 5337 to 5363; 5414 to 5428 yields 1.5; 2.1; 2.11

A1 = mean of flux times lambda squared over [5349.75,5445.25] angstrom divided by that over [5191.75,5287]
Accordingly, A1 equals 1.1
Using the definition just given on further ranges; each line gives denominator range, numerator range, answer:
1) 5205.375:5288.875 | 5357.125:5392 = 1.04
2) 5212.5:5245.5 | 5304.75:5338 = 1.13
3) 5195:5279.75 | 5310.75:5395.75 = 1.10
